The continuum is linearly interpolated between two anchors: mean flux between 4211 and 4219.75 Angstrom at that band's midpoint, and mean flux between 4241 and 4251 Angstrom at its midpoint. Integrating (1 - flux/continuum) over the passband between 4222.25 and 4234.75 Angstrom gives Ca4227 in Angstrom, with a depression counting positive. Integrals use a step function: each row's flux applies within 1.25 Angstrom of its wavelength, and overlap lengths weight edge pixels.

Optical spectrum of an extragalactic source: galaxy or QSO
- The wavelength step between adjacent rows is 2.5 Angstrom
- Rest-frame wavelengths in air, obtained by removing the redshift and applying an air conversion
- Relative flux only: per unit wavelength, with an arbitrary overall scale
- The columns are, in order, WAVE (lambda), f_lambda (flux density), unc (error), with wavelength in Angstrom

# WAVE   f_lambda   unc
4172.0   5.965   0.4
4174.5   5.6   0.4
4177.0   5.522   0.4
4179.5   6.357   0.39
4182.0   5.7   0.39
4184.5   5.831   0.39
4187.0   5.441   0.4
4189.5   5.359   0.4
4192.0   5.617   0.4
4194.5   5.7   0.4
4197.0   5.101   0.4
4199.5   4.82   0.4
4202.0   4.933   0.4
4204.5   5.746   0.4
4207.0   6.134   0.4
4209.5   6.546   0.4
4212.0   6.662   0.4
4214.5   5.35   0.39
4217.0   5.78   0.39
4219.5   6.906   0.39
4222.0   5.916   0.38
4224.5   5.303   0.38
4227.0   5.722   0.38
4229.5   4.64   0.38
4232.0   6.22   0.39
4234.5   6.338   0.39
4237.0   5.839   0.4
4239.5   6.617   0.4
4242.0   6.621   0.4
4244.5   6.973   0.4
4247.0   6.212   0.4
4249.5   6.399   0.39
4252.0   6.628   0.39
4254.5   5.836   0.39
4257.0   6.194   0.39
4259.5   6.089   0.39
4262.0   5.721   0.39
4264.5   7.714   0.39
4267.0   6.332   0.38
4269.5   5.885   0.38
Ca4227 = 1.3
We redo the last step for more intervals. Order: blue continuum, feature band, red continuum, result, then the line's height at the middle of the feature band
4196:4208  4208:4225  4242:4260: -1.4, 5.64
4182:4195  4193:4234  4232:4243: 1.7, 5.97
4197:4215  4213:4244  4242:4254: 0.9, 6.14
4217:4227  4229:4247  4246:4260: -0.4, 6.11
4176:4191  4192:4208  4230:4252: 1.3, 5.89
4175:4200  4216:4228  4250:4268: 0.0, 5.95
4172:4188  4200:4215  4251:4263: 0.0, 5.88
